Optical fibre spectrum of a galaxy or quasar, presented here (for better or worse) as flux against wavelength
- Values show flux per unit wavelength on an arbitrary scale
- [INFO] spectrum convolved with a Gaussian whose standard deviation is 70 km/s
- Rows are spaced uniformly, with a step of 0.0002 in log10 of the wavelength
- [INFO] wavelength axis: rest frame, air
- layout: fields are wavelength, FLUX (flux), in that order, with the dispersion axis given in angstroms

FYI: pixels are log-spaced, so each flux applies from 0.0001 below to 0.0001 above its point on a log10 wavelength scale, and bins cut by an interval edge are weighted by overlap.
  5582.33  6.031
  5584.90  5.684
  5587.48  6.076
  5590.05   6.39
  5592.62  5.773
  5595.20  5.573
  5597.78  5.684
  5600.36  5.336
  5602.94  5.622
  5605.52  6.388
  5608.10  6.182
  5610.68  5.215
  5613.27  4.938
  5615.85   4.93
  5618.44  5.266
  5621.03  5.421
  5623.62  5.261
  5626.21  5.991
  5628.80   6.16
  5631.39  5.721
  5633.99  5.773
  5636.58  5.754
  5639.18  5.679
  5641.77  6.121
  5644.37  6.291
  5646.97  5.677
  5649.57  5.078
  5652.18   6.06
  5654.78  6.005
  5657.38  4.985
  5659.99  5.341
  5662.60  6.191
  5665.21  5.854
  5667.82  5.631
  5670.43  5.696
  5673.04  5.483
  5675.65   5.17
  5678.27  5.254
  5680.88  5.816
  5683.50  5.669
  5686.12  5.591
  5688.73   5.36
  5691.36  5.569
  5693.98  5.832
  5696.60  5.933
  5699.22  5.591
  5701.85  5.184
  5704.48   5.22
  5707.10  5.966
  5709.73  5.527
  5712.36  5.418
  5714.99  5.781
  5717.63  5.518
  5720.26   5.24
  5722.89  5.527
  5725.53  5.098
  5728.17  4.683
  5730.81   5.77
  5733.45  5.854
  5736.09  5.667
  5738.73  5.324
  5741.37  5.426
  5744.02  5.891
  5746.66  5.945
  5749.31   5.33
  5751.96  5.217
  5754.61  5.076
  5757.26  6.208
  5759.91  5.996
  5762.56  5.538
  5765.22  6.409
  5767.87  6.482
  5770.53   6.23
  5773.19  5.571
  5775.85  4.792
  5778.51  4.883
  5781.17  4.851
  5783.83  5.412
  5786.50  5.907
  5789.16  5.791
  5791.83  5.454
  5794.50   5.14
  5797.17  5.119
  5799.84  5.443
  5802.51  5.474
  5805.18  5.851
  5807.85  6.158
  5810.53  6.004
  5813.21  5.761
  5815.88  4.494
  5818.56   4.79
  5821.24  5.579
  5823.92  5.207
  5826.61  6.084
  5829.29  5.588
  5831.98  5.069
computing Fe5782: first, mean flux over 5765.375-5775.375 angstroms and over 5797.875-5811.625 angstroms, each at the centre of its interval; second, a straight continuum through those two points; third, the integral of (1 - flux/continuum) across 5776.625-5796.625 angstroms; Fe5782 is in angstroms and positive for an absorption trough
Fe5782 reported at 1.9 angstroms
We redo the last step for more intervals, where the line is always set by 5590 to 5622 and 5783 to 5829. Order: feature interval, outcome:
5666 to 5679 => 0.2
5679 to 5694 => -0.2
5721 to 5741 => 0.4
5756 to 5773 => -1.8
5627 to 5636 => -0.5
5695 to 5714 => -0.1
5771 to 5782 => 0.8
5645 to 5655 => -0.3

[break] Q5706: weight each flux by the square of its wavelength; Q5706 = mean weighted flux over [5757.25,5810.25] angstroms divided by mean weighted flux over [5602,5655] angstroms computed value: 1.04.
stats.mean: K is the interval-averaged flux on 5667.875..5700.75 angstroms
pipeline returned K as 5.58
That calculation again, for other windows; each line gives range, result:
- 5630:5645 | 5.88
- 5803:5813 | 5.93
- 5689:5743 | 5.5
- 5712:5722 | 5.5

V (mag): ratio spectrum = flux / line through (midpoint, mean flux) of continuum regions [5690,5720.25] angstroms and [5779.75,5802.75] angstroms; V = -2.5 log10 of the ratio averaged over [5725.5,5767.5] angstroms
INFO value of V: -0.03 mag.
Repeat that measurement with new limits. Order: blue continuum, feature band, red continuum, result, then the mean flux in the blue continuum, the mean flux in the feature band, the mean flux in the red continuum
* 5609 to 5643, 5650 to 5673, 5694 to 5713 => -0.022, 5.56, 5.68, 5.57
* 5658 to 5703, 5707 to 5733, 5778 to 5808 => 0.020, 5.59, 5.44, 5.45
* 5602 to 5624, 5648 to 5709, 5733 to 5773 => 0.005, 5.48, 5.59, 5.77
